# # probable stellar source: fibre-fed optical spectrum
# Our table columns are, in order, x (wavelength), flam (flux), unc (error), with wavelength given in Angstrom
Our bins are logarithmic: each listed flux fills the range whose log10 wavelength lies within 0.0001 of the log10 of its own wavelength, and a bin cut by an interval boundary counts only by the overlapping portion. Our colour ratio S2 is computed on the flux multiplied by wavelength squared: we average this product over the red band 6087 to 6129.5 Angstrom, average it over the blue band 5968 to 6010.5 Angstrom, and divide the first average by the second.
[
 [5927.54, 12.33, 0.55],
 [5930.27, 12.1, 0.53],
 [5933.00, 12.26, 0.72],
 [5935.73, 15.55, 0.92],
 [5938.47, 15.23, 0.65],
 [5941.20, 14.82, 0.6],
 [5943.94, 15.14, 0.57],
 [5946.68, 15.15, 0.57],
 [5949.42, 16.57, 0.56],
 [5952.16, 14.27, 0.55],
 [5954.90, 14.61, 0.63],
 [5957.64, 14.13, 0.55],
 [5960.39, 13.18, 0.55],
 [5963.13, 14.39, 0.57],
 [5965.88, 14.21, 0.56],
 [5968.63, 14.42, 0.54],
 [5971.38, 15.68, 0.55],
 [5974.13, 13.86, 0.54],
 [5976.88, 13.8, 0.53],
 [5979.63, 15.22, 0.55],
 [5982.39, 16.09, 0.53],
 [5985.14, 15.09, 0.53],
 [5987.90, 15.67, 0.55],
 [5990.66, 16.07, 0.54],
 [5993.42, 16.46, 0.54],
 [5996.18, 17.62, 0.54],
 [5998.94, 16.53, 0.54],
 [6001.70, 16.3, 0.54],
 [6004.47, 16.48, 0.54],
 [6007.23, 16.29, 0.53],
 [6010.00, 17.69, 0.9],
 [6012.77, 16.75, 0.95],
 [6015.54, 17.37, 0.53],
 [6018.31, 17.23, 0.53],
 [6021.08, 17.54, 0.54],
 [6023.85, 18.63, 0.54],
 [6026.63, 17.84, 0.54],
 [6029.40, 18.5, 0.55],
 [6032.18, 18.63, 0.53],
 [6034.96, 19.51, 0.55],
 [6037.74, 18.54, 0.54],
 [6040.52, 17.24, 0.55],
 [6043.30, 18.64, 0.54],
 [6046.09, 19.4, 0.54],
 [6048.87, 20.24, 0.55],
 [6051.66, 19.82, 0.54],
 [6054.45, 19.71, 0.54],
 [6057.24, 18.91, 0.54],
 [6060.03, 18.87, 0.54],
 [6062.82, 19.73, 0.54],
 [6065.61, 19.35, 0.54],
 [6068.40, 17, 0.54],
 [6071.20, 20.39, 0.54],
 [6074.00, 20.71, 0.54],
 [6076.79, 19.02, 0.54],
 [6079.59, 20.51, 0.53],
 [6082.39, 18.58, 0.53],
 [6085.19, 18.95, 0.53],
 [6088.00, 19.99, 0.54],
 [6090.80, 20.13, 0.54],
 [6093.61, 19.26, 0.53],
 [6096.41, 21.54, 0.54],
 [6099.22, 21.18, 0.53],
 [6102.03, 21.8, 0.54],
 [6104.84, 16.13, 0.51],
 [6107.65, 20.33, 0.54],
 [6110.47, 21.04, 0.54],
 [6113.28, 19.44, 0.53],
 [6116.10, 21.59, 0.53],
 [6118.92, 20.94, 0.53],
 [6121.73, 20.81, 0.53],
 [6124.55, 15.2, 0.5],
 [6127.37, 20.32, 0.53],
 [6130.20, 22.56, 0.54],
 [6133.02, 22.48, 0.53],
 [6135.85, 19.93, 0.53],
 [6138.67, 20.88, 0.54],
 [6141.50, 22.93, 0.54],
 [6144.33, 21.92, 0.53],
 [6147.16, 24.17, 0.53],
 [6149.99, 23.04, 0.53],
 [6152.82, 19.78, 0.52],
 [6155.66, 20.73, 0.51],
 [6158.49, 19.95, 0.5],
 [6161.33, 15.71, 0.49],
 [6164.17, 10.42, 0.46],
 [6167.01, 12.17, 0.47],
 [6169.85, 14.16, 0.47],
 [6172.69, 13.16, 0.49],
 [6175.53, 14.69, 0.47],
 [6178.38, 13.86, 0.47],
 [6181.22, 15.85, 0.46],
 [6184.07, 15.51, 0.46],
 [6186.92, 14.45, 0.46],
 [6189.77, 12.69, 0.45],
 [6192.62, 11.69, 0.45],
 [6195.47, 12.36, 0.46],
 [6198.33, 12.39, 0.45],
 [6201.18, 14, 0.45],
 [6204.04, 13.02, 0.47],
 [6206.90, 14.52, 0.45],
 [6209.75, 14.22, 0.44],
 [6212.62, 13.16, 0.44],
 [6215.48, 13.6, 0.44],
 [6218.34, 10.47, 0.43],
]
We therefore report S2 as 1.32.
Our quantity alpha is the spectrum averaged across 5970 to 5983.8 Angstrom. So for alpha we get 14.9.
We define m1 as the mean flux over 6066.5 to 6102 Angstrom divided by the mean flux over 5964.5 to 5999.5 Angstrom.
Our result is 1.3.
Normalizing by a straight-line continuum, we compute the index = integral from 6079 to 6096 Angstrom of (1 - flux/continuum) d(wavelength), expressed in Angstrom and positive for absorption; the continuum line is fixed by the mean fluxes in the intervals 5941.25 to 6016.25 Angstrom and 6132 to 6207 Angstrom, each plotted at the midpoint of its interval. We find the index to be -3.76 Angstrom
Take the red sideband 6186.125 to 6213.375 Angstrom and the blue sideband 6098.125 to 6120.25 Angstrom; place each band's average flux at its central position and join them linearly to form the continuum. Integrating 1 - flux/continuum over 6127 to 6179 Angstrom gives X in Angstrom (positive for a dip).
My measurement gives -4.88 Angstrom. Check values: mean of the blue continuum 20.3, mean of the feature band 18.6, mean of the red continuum 13.2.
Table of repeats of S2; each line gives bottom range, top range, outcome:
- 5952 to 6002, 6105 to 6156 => 1.45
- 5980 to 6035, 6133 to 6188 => 1.09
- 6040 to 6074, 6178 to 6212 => 0.75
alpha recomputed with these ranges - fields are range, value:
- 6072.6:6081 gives 20.1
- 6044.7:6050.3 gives 19.8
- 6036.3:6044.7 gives 18.1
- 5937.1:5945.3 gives 15.1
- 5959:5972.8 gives 14.4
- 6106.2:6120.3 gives 20.6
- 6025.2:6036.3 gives 18.6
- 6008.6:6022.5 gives 17.3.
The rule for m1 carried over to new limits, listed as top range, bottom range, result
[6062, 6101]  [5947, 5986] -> 1.35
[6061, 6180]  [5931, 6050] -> 1.18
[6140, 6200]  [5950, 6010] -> 1.06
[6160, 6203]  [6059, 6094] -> 0.70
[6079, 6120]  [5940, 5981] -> 1.37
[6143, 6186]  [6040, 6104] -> 0.86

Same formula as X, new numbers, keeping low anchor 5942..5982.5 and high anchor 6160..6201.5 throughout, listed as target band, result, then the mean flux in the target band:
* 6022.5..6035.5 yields -3.9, 18.6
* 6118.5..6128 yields -3.6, 19.1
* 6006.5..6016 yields -1.7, 17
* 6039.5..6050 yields -3.4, 18.9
